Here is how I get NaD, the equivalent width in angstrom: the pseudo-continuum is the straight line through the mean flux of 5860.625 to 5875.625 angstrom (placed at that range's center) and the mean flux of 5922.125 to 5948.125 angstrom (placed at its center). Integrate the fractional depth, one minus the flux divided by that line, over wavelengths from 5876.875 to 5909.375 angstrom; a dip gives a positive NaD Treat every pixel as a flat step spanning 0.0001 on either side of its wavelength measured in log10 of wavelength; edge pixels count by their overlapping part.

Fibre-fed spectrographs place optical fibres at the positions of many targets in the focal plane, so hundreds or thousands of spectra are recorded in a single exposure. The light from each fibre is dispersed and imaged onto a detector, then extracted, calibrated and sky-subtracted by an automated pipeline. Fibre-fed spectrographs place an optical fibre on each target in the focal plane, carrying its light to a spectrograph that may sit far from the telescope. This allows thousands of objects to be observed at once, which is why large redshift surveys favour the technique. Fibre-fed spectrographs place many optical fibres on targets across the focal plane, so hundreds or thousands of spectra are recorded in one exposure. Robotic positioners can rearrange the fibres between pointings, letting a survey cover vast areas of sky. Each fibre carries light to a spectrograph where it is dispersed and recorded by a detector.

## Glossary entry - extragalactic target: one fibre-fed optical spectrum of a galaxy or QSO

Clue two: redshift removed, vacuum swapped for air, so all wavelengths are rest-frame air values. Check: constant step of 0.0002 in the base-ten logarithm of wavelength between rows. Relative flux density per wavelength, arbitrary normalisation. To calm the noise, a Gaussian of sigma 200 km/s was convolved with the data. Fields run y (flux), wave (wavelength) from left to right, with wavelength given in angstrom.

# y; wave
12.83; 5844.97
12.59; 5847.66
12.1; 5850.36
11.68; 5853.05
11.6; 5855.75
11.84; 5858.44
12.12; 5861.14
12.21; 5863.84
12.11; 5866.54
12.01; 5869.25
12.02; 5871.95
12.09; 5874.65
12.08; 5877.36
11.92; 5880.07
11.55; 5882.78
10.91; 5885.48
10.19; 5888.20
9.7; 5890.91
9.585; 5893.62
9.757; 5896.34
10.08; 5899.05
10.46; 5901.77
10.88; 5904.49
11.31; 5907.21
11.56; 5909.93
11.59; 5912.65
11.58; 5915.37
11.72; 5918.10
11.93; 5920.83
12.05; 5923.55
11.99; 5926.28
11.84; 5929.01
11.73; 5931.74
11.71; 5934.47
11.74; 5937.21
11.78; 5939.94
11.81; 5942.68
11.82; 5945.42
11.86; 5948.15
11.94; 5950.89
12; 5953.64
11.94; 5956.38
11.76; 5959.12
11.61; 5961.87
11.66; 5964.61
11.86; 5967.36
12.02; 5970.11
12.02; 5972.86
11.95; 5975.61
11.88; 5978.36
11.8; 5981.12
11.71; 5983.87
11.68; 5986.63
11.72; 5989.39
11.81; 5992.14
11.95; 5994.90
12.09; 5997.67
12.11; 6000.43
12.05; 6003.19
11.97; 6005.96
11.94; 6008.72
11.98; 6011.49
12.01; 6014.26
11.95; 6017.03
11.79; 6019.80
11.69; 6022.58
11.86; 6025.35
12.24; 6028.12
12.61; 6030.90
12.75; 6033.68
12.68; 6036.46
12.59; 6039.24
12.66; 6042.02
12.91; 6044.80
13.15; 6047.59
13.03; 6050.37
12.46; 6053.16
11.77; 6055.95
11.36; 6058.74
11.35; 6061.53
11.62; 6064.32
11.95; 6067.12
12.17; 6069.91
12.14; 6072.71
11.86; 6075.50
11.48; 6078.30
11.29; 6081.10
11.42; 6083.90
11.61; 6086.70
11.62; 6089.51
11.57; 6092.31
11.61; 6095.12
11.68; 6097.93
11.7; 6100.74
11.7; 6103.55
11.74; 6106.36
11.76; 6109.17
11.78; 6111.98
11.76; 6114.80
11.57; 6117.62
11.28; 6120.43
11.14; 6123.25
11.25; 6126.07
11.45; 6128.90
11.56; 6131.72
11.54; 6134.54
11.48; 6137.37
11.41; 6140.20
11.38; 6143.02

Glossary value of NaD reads 3.6 angstrom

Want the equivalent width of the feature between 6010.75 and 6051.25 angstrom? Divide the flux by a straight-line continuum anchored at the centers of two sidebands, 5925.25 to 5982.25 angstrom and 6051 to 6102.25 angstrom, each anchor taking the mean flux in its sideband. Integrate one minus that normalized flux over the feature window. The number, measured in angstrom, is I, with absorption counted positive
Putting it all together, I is -2.2 angstrom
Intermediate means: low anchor 11.8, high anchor 11.7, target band 12.4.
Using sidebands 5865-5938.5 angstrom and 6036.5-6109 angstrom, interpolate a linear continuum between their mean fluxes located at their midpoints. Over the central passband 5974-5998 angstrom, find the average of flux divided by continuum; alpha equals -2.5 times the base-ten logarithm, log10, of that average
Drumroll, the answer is -0.02 mag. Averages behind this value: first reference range 11.3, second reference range 11.9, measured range 11.8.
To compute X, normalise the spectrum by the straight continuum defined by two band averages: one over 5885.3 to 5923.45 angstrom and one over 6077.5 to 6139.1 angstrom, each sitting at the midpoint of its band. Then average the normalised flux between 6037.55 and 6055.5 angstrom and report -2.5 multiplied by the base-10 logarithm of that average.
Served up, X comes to -0.13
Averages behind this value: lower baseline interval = 10.8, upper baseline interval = 11.5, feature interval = 12.7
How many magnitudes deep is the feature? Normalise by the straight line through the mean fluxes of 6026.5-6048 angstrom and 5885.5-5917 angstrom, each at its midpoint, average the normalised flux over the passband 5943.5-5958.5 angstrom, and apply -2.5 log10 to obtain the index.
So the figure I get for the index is -0.05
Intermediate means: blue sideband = 10.6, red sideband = 12.7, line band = 11.9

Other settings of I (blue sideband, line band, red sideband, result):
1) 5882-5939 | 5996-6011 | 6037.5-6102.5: -0.53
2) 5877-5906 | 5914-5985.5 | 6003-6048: -3.24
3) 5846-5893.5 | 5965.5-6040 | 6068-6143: -2.58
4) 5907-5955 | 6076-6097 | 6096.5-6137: 0.12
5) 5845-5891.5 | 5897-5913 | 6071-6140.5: 1.14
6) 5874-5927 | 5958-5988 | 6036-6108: -0.89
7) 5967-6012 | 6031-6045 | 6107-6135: -1.10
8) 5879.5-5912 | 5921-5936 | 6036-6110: -1.35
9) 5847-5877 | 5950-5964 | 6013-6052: 0.47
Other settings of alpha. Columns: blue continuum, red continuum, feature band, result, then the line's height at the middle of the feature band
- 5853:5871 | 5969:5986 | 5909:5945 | 0.013 mag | 11.9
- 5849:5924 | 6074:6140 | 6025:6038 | -0.089 mag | 11.5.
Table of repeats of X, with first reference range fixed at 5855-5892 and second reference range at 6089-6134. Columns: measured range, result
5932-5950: -0.02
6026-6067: -0.07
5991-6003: -0.04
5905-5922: 0.00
